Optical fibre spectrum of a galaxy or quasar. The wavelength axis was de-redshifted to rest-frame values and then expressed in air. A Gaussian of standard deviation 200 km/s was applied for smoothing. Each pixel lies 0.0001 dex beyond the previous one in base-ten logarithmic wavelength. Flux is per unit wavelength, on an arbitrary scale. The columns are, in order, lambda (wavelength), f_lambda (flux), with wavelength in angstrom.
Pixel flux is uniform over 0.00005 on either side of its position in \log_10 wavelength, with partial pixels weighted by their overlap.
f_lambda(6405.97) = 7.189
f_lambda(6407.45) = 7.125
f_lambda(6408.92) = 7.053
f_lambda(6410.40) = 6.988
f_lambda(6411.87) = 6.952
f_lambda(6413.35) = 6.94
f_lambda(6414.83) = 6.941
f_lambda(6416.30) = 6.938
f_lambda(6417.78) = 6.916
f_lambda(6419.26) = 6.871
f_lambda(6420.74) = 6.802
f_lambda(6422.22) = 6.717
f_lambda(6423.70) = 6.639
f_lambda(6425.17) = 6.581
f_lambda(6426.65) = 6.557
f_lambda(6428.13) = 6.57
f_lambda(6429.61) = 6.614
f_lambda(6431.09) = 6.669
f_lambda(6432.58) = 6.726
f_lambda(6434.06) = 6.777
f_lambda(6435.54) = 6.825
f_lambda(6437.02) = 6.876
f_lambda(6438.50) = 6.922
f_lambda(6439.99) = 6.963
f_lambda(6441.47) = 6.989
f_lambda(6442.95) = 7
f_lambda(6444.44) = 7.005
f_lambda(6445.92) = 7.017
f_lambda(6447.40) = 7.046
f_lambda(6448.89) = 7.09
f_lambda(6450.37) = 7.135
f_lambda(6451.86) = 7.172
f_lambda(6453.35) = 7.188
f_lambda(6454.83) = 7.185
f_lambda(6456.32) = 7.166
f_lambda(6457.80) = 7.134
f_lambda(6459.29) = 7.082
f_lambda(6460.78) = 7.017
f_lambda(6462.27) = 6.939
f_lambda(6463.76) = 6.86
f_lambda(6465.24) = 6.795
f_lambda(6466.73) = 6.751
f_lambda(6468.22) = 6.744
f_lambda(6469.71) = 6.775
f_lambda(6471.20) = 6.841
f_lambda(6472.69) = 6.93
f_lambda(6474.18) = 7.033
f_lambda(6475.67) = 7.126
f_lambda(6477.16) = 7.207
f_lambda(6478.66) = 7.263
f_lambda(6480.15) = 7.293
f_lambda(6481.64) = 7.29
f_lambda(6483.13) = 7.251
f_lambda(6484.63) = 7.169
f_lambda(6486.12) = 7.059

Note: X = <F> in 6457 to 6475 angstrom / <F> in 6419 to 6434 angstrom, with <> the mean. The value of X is 1.0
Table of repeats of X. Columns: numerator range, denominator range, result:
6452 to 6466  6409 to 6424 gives 1.02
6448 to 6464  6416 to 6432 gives 1.06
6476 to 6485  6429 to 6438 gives 1.07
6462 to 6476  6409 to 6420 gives 0.99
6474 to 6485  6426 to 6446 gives 1.06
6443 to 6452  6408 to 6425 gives 1.03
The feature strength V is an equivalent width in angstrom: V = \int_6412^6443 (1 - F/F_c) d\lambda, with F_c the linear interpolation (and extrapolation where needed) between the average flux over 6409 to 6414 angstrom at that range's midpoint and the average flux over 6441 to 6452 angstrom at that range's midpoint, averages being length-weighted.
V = 0.92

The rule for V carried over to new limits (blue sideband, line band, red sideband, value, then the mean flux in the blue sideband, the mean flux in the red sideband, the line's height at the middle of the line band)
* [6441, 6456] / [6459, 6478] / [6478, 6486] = 0.7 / 7.09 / 7.24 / 7.18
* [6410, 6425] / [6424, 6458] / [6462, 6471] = -0.4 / 6.86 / 6.81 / 6.84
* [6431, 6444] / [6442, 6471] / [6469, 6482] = -0.1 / 6.87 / 7.08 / 6.97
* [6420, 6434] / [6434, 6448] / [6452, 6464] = -0.2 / 6.66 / 7.08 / 6.85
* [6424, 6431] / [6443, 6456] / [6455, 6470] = -0.5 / 6.6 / 6.94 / 6.81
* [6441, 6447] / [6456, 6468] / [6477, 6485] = 0.3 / 7.01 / 7.24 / 7.13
